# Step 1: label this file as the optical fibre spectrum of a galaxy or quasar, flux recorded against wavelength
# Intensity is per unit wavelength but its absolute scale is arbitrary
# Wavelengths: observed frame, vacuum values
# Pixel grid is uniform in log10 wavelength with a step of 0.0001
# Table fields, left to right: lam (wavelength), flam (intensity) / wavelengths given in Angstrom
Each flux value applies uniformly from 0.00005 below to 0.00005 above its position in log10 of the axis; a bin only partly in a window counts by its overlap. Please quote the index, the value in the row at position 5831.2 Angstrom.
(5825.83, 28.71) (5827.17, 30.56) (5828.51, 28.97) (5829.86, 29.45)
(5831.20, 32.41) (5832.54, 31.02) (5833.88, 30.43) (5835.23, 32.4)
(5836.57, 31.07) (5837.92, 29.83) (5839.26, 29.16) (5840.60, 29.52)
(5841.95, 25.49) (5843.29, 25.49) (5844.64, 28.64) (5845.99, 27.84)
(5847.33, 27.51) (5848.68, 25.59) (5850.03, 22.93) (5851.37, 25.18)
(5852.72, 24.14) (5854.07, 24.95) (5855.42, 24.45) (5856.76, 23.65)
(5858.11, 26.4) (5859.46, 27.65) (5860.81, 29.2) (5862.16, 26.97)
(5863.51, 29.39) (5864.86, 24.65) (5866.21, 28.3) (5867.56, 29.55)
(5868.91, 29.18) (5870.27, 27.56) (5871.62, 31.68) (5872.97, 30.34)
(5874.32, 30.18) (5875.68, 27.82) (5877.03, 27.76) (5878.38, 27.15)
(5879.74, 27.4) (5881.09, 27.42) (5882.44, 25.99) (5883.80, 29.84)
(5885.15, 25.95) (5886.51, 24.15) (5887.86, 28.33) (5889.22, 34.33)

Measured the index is 32.41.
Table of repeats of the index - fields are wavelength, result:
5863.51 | 29.39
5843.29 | 25.49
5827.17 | 30.56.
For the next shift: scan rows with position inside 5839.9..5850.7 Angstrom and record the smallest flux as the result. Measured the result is 22.93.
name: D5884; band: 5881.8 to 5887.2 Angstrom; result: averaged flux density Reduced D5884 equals 26.5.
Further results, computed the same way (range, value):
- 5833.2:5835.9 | 31.4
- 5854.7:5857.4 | 24.1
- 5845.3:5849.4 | 26.9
